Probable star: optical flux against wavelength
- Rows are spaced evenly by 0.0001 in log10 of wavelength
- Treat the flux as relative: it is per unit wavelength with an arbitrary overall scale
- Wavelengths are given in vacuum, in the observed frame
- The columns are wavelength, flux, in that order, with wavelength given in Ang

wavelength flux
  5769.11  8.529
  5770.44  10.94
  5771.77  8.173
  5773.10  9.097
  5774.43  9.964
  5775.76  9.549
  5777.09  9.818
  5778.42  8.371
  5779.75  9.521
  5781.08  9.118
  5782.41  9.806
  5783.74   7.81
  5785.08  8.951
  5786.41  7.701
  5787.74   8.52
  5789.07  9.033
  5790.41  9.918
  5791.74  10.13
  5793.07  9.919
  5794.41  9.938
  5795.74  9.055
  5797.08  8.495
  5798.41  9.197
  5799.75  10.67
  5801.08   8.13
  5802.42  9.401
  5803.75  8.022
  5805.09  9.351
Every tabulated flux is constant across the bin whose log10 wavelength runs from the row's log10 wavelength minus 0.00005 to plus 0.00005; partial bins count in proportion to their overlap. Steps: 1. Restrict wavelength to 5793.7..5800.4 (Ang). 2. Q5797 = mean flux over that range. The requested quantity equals 9.46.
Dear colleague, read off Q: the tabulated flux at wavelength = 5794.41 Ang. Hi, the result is 9.938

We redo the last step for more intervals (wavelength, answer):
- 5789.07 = 9.033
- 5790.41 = 9.918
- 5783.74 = 7.81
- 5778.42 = 8.371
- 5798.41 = 9.197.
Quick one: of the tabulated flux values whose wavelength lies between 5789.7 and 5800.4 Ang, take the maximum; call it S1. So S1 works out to 10.67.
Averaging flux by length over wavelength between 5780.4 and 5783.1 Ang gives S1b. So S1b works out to 9.46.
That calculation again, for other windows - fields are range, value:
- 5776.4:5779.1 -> 9.1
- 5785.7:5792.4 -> 9.06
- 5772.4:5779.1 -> 9.35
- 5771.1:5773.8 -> 8.65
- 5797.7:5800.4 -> 9.9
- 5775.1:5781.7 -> 9.28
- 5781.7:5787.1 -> 8.57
